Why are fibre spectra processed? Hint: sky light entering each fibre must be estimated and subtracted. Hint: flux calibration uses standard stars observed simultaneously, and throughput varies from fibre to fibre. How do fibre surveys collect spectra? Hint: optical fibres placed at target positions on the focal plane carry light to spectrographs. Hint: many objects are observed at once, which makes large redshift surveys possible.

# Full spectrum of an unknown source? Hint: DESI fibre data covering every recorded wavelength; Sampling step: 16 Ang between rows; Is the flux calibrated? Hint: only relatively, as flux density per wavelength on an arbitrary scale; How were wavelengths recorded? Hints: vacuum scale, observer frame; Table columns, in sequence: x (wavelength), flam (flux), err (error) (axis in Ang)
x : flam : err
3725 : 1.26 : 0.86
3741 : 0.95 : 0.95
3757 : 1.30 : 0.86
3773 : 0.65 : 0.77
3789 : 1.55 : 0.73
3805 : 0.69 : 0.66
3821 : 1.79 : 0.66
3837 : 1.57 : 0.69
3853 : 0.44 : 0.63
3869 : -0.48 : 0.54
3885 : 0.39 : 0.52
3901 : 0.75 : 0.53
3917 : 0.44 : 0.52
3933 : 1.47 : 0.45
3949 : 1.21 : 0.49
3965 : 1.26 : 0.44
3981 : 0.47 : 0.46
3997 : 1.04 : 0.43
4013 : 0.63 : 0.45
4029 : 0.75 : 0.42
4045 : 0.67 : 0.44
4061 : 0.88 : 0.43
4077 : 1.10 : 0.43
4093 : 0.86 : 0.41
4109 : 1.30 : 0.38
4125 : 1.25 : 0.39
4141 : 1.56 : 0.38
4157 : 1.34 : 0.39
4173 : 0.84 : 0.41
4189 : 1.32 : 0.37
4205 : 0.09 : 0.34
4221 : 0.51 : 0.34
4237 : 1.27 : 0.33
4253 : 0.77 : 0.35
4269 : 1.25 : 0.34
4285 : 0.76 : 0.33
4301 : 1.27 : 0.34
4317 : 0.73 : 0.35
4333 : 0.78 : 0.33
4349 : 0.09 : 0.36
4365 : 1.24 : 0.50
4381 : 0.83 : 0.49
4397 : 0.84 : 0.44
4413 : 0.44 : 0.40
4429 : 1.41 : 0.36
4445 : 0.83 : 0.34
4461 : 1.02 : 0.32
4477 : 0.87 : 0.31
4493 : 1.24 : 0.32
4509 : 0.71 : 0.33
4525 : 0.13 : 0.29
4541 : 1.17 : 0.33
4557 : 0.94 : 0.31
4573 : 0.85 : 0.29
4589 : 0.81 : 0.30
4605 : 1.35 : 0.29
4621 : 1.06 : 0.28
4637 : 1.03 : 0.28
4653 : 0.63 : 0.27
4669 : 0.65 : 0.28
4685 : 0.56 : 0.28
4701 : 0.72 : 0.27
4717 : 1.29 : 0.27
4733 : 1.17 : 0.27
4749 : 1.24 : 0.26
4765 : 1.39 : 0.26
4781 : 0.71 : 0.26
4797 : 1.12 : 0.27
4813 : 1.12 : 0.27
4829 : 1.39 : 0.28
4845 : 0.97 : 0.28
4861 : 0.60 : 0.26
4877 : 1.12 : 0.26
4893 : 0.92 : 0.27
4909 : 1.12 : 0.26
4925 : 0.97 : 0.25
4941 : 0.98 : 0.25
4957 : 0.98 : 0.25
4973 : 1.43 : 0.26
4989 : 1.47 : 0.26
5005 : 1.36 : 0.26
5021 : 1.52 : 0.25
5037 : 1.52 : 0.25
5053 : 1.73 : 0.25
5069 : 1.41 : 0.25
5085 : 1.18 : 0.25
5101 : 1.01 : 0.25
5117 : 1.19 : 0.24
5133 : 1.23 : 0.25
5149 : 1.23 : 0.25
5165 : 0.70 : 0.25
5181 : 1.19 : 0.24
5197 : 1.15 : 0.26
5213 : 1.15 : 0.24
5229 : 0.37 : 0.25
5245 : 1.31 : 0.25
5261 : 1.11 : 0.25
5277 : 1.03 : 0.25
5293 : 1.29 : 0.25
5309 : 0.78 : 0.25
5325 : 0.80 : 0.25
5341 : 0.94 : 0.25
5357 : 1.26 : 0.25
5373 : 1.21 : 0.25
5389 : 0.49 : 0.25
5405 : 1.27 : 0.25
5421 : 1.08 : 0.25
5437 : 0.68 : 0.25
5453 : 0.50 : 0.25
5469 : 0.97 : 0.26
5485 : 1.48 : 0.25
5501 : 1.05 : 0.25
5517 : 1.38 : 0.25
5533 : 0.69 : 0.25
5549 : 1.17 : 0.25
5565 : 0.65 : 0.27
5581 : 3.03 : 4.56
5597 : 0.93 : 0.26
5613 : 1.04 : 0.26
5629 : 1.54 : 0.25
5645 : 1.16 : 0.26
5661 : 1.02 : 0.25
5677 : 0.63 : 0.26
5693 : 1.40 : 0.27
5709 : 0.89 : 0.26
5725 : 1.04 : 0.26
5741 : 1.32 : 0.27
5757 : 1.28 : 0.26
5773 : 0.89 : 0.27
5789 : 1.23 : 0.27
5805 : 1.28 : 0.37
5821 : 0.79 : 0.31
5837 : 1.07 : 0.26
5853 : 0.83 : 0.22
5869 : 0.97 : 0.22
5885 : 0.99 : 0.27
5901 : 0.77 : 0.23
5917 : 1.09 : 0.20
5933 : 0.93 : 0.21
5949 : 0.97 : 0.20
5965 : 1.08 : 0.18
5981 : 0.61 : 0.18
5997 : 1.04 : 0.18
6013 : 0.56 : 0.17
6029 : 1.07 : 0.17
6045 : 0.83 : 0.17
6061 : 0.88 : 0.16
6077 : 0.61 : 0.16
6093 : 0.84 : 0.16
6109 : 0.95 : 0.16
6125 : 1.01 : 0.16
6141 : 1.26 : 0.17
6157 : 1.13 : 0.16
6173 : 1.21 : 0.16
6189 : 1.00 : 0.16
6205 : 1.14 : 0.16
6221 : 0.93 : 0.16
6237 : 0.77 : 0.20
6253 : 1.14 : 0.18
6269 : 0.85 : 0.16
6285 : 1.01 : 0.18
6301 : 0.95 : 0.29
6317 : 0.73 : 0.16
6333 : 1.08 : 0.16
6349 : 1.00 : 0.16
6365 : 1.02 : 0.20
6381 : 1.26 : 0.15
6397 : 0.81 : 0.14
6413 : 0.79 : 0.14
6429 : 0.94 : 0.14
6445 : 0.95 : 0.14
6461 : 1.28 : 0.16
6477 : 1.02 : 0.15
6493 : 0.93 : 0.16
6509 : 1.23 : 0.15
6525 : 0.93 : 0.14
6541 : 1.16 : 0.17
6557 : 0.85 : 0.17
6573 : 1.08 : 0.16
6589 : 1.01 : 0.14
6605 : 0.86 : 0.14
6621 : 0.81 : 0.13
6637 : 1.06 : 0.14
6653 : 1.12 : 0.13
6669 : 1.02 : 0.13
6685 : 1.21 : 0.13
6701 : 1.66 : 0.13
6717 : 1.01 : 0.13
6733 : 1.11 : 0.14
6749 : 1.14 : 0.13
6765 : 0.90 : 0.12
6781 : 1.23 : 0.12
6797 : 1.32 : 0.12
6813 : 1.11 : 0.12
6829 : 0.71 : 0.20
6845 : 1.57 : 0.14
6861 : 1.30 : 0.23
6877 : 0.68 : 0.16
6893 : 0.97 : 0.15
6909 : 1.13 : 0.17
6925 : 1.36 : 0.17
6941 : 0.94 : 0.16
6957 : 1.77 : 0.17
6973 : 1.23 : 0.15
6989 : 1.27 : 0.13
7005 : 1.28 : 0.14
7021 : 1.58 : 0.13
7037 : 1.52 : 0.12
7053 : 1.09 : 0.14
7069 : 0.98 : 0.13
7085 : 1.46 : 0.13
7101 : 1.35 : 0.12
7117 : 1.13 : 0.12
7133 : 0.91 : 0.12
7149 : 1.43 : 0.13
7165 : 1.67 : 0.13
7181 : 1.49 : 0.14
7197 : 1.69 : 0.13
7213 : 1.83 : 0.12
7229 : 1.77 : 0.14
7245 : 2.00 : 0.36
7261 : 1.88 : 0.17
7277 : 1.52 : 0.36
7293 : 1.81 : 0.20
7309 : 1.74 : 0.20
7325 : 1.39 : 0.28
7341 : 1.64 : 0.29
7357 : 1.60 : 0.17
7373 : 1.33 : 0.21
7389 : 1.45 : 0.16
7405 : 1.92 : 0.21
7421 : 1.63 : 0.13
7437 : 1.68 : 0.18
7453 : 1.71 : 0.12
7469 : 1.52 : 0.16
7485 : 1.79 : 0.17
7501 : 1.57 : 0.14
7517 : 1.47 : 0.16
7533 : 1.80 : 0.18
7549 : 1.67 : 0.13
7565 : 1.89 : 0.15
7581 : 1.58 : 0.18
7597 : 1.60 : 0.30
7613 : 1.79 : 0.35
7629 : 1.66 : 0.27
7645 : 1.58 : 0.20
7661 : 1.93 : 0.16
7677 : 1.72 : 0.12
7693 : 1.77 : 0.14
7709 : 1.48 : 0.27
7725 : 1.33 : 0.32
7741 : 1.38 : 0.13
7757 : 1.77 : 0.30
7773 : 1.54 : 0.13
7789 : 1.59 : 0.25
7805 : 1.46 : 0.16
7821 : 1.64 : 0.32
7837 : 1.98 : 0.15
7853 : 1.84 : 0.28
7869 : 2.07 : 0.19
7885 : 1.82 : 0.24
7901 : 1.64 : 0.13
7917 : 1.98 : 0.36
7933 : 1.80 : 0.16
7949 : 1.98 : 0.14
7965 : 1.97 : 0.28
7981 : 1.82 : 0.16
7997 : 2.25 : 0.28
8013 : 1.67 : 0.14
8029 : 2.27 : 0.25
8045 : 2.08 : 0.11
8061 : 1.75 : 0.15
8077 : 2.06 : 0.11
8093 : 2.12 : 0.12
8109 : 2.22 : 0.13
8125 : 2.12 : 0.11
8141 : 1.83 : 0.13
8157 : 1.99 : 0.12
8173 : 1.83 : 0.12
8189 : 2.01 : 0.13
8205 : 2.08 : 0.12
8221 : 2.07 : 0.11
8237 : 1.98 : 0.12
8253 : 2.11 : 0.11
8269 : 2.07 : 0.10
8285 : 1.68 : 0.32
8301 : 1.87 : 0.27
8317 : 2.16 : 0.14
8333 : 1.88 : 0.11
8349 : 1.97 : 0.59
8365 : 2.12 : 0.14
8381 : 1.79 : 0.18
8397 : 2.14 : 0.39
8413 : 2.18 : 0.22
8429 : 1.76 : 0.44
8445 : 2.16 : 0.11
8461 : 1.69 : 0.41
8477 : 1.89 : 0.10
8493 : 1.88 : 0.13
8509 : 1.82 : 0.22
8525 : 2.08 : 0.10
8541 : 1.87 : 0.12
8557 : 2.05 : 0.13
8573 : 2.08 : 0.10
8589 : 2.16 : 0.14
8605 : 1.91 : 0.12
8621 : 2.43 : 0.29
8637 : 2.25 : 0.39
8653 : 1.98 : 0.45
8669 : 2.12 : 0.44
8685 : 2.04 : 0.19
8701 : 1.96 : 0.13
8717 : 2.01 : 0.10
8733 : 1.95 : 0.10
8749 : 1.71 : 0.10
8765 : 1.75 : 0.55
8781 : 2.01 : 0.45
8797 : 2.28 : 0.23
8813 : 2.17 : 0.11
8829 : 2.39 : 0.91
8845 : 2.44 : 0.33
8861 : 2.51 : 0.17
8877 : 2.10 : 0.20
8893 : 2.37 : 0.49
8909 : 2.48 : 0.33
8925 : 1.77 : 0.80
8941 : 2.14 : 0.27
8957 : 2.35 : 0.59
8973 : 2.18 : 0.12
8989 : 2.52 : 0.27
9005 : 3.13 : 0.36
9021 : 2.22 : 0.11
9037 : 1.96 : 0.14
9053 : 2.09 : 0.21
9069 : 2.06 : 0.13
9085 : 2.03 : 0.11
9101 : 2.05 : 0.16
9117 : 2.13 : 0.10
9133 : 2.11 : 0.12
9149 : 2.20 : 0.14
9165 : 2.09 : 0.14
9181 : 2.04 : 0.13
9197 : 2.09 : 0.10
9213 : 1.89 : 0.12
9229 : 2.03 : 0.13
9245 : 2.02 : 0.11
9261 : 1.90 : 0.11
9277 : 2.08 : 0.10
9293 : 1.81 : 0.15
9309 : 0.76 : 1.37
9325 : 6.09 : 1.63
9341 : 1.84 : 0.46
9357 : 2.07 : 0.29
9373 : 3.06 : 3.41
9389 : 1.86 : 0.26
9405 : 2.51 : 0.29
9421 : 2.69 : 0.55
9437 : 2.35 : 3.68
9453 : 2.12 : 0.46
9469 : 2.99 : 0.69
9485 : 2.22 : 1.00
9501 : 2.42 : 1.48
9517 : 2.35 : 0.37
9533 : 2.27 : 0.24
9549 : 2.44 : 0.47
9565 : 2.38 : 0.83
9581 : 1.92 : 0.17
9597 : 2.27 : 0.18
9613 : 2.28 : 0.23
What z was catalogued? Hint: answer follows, 0.796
